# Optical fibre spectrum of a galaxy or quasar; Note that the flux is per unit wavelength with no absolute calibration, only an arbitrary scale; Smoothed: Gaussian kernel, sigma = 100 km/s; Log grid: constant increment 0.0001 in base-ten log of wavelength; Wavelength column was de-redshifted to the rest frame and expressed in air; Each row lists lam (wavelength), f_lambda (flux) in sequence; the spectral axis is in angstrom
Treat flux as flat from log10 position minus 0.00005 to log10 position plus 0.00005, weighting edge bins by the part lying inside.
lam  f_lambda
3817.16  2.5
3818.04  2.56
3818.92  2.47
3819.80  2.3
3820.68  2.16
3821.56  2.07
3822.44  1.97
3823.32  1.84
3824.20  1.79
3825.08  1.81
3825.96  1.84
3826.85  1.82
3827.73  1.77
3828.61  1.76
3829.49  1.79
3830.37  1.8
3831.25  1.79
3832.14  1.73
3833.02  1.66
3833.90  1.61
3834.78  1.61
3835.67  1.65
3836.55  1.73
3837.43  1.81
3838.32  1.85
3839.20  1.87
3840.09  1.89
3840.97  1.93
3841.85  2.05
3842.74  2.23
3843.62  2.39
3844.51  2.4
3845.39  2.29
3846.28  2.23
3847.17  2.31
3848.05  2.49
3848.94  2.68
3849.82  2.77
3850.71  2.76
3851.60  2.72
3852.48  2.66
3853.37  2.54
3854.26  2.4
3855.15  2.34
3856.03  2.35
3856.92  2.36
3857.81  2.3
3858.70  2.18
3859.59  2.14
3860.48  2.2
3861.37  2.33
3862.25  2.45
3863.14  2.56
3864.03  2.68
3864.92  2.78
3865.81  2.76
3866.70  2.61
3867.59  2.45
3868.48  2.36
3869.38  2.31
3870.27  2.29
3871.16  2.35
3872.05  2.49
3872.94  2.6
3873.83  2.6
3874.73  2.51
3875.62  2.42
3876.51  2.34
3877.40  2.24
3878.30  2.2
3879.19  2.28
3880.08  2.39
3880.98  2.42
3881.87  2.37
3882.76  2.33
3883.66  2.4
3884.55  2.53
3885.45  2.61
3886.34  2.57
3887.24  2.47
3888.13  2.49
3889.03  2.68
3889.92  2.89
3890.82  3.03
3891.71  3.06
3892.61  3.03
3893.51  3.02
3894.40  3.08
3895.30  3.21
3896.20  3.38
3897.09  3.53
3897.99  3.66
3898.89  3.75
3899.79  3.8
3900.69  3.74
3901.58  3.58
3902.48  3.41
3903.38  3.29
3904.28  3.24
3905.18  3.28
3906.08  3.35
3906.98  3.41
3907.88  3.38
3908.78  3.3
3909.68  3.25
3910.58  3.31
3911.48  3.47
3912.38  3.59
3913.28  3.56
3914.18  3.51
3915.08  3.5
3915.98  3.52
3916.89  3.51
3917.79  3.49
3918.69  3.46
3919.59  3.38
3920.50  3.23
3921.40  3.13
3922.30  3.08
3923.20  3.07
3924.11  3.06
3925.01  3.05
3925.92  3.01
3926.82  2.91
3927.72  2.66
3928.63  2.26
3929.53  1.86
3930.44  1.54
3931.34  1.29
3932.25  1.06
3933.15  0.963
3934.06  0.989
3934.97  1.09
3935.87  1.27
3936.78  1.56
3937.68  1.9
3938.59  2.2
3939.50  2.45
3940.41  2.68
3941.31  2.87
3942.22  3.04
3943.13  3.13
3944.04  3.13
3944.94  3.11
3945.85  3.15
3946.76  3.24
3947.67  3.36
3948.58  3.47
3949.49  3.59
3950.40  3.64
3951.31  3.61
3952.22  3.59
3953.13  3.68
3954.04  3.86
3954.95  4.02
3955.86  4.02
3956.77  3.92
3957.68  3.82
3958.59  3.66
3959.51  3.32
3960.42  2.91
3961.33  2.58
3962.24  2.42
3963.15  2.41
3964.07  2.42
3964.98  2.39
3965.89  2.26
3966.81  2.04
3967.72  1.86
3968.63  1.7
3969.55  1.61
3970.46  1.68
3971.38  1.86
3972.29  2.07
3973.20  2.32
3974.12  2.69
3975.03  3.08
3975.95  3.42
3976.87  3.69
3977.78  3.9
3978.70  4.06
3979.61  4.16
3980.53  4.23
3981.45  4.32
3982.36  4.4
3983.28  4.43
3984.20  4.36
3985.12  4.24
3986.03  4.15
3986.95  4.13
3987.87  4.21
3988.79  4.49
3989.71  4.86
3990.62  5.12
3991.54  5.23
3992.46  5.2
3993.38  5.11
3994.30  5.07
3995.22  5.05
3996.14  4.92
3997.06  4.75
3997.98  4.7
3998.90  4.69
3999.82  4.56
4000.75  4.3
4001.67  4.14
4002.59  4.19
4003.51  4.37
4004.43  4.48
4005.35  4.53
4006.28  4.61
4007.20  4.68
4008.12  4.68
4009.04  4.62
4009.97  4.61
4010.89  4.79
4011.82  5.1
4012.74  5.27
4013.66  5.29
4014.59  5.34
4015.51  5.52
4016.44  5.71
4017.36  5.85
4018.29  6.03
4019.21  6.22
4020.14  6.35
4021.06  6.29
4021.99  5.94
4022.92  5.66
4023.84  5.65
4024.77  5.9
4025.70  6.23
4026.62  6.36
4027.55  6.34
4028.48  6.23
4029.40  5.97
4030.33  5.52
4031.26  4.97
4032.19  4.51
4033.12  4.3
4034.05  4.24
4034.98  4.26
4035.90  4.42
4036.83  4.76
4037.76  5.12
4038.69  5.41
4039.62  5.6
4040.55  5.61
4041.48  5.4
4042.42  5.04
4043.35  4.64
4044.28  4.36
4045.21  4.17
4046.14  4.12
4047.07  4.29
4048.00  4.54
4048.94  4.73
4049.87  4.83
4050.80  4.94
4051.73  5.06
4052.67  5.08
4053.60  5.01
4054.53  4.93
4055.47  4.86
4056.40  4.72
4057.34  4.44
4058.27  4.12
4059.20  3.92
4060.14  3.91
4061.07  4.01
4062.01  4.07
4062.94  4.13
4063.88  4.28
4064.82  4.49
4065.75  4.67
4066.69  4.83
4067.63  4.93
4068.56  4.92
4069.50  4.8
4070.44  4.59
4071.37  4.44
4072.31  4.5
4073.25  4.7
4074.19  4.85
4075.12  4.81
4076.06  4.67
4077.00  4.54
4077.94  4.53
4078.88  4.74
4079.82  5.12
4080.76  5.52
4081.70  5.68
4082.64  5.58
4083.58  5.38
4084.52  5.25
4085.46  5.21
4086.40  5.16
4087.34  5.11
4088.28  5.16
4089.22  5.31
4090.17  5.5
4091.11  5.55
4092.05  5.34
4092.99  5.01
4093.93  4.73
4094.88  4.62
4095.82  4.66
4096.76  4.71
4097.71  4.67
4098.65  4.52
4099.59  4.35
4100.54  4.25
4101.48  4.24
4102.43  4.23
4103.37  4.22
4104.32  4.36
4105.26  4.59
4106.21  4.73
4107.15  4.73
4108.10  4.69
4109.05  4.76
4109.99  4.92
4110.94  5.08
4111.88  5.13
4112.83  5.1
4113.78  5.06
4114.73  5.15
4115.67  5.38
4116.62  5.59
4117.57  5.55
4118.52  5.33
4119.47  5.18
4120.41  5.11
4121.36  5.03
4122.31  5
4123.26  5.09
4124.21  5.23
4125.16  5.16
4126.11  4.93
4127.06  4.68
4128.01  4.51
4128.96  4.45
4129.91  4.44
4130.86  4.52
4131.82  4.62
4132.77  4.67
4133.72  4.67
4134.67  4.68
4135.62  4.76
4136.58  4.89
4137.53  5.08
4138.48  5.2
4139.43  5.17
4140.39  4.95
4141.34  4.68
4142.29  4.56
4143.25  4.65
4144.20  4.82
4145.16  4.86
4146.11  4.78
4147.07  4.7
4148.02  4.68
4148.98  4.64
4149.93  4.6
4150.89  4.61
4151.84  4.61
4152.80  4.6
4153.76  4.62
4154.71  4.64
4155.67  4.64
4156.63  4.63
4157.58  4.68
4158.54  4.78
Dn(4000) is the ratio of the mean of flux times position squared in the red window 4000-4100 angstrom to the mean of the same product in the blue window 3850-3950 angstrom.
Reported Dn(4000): 1.94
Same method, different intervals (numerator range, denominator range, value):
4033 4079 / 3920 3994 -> 1.58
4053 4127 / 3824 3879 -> 2.45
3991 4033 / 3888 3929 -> 1.69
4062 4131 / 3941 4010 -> 1.39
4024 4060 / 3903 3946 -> 1.90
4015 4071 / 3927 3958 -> 1.95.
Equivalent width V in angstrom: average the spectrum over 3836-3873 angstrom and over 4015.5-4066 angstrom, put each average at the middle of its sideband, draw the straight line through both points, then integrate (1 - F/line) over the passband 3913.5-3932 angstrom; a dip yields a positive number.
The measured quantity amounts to 2.3 angstrom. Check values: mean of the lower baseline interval 2.35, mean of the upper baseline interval 5.04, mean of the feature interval 2.91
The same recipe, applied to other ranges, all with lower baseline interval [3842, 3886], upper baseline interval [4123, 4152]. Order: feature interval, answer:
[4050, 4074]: -2.66 angstrom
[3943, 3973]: 2.55 angstrom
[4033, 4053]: -4.10 angstrom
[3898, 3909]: -2.79 angstrom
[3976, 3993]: -4.48 angstrom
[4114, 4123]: -1.25 angstrom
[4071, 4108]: -4.22 angstrom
